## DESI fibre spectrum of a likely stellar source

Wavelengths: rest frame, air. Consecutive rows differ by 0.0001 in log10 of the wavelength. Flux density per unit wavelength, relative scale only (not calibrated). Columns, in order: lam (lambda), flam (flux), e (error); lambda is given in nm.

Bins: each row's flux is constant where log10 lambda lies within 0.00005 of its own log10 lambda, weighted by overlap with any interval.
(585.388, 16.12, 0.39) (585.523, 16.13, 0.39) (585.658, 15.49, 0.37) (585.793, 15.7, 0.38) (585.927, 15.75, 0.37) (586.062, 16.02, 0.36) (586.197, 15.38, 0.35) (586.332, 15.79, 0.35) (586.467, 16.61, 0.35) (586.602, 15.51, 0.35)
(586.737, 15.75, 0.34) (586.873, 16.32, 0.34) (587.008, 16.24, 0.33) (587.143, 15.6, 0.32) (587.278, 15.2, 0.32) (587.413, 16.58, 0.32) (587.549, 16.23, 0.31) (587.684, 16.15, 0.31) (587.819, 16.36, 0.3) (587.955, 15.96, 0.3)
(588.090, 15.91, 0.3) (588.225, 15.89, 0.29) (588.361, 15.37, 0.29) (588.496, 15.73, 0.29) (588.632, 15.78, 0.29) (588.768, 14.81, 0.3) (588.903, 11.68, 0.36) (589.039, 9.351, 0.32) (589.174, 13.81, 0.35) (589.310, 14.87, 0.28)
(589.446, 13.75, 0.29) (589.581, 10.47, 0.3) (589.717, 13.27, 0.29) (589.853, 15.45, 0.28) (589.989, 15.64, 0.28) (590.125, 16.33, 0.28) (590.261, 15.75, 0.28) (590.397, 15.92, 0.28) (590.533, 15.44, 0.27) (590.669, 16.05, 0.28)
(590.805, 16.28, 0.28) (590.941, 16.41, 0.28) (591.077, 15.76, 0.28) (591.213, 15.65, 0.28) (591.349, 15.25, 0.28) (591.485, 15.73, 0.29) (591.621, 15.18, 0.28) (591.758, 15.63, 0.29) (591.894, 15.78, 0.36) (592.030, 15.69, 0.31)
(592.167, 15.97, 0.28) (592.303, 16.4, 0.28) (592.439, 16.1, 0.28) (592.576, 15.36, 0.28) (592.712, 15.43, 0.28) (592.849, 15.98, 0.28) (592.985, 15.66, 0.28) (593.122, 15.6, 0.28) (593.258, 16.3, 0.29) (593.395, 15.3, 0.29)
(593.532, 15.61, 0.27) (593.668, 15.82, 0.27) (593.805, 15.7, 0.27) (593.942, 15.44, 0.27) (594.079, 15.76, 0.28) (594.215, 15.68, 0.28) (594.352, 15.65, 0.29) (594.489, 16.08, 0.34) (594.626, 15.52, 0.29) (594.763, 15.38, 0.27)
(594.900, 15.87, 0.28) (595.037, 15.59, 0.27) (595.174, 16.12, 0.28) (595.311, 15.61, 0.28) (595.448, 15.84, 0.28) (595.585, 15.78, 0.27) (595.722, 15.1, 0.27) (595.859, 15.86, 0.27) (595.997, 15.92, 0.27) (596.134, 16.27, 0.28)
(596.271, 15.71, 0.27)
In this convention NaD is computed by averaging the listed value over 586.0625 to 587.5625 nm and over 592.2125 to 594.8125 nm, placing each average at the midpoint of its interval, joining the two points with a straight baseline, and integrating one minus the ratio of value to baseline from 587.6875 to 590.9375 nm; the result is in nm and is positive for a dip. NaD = 0.21 nm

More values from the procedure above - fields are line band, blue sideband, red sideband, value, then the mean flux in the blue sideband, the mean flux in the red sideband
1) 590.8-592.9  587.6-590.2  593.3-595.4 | -0.08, 14.6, 15.7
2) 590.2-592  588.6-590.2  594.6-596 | -0.18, 13.7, 15.7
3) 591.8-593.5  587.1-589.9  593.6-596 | -0.05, 14.7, 15.7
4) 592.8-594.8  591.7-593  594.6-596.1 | 0.01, 15.8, 15.7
